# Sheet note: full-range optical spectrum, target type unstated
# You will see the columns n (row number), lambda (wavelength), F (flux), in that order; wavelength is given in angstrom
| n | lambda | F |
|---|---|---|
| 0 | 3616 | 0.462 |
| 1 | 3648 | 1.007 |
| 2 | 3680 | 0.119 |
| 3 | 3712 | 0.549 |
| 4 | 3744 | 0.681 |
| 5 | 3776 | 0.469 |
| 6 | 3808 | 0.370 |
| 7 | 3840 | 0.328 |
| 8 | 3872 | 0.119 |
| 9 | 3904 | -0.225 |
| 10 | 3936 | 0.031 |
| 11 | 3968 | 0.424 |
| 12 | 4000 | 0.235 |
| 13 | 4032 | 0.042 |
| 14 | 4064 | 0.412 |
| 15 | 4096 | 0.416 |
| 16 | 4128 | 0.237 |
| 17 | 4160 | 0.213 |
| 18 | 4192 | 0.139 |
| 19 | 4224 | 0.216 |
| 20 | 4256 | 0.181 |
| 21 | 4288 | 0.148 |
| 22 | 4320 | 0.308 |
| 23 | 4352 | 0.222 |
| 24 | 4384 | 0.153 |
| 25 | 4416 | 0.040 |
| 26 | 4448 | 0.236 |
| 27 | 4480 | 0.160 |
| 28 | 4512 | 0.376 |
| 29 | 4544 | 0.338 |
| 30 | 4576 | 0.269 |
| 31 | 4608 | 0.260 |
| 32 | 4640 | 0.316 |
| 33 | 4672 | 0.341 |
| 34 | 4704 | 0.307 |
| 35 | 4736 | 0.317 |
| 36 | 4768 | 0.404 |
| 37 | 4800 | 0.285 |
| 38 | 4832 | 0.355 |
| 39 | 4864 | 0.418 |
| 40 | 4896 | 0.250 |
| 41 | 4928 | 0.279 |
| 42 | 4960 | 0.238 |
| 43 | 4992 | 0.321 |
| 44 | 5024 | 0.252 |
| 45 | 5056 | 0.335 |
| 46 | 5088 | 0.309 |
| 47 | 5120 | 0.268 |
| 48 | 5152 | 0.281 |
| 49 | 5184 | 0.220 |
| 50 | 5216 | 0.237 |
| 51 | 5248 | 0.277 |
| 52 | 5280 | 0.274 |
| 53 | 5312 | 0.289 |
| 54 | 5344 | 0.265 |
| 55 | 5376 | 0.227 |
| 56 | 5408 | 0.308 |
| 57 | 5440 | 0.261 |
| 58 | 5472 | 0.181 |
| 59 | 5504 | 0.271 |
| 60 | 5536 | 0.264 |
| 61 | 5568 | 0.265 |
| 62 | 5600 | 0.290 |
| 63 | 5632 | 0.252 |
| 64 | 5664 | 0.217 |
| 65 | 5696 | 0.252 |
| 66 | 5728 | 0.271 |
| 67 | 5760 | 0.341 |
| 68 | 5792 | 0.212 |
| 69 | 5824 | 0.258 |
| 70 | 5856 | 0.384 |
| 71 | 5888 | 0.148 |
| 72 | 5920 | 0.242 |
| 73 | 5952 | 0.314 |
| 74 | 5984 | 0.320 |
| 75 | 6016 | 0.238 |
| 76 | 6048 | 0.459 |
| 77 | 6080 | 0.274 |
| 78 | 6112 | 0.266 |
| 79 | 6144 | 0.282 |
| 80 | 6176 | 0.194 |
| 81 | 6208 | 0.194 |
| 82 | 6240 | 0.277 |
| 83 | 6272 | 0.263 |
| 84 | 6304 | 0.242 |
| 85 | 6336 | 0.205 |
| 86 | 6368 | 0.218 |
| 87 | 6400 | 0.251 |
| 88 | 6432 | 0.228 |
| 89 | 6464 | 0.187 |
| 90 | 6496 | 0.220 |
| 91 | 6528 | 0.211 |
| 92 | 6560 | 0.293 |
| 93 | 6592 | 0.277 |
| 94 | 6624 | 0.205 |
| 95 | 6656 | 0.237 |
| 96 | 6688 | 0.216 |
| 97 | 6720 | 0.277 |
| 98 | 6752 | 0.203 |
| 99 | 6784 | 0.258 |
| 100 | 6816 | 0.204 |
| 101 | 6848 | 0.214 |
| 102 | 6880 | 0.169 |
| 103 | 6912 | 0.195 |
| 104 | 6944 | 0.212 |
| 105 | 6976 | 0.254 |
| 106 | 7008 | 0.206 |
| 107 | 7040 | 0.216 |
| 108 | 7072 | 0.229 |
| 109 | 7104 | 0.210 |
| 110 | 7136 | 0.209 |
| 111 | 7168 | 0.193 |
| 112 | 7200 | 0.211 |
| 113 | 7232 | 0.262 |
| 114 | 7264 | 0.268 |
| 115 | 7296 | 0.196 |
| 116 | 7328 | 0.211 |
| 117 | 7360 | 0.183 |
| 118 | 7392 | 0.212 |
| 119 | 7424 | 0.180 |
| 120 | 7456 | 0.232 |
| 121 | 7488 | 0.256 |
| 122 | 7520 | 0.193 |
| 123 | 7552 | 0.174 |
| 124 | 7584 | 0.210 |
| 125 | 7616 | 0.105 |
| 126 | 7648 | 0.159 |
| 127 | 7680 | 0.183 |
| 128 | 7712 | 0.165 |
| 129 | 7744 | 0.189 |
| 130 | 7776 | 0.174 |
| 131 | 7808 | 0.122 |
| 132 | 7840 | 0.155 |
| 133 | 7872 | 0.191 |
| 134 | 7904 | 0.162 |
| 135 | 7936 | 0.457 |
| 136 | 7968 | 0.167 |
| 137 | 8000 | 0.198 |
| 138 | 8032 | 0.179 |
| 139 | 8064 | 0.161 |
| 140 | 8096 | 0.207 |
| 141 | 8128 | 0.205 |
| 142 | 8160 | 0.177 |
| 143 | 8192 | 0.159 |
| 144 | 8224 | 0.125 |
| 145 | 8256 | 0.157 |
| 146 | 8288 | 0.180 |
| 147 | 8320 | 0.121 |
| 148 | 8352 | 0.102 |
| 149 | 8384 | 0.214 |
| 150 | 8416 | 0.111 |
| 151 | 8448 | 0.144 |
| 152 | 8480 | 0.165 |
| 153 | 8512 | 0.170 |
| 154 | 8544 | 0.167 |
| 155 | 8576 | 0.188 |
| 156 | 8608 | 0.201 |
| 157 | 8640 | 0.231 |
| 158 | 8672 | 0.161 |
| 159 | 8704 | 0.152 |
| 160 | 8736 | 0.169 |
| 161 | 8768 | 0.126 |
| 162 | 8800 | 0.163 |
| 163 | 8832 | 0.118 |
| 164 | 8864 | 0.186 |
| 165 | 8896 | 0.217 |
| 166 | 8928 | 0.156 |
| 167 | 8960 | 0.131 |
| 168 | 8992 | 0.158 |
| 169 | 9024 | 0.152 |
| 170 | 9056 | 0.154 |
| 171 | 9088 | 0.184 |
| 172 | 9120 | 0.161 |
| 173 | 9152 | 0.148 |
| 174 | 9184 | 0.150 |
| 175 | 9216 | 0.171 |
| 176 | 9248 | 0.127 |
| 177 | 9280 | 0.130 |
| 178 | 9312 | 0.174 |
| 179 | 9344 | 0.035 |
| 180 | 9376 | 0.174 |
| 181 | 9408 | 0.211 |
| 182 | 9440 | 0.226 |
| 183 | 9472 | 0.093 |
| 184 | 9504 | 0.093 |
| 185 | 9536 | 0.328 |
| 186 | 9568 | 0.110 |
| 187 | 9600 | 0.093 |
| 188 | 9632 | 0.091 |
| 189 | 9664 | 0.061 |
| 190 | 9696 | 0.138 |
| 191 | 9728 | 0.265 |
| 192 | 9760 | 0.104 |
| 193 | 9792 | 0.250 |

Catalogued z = 0.207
